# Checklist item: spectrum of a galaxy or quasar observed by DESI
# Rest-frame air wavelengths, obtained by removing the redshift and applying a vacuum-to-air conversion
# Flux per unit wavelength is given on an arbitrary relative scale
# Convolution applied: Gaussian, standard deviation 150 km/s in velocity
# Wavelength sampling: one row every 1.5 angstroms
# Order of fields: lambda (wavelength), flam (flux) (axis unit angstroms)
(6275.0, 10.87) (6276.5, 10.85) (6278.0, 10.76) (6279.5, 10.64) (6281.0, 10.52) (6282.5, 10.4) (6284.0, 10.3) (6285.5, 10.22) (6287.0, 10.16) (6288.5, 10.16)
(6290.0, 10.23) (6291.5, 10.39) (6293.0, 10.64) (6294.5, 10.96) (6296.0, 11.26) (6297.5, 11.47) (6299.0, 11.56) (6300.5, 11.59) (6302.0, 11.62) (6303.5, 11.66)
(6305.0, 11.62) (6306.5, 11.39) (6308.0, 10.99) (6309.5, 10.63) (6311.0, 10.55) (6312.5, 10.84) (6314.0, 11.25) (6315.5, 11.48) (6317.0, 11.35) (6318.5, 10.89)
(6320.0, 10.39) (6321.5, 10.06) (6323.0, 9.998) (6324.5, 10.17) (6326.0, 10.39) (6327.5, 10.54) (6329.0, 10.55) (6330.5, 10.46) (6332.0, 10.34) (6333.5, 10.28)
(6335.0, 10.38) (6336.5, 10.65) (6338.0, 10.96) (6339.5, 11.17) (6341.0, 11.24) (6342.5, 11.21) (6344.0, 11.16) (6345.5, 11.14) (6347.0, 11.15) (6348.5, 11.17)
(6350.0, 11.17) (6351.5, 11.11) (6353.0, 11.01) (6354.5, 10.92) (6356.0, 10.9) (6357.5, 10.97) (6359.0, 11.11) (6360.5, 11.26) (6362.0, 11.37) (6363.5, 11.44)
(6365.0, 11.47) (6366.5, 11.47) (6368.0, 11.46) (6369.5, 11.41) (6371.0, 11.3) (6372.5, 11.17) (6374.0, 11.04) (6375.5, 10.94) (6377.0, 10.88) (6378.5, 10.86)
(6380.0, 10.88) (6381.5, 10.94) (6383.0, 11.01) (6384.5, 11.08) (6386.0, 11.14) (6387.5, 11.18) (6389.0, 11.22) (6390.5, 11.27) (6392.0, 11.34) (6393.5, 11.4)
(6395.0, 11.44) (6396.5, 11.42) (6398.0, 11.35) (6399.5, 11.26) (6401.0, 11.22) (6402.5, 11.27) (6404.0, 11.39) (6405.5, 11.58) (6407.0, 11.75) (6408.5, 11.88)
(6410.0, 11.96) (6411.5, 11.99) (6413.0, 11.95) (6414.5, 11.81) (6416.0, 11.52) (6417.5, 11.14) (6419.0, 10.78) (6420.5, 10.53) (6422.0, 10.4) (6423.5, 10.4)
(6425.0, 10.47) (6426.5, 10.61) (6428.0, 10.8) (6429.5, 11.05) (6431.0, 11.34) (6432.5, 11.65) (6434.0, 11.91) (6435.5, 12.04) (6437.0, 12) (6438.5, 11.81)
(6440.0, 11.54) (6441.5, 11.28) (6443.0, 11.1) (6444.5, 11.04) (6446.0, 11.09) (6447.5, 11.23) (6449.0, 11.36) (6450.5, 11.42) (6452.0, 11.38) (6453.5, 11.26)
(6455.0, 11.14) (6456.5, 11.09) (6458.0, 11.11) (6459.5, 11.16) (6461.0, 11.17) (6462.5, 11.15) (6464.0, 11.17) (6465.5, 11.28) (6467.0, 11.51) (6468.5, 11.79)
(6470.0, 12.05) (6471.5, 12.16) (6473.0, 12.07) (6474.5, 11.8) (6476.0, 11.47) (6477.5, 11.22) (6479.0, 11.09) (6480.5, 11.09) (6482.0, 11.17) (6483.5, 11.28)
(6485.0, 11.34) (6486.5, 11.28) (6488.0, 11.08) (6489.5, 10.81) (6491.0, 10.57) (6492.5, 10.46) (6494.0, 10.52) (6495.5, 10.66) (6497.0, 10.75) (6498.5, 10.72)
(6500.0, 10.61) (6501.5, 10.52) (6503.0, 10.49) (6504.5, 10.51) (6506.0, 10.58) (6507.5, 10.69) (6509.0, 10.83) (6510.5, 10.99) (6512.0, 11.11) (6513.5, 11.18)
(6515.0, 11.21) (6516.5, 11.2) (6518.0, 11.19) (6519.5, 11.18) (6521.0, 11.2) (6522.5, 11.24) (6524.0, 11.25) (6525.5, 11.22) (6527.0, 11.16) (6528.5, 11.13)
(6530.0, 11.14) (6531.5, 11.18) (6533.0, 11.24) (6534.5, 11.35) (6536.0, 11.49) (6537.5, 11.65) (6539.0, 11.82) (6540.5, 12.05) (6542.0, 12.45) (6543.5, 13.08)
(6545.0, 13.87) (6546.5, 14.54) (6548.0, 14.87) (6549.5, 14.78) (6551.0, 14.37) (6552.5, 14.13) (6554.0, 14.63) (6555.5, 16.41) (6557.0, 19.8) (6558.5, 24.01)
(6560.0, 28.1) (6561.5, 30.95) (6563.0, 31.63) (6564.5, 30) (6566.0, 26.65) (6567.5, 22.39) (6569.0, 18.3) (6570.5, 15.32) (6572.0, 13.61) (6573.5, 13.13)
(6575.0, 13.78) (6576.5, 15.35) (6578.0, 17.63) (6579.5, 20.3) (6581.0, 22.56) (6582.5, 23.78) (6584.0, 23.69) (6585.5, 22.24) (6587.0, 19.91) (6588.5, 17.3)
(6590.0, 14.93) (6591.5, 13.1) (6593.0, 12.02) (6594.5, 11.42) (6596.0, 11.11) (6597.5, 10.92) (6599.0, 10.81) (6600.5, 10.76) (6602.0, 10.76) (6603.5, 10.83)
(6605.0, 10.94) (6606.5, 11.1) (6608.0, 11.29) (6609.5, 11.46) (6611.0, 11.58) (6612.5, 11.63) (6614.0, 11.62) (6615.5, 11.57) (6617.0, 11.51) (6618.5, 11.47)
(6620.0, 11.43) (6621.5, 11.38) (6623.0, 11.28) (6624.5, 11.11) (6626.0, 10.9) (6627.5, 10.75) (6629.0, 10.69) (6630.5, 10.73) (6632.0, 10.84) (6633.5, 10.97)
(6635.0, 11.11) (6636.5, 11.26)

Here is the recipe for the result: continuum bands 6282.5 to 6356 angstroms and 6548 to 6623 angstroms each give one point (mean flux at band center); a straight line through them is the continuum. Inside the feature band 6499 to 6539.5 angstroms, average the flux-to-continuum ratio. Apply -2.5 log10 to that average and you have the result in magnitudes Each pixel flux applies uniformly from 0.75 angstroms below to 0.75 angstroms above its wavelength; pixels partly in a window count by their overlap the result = 0.32 mag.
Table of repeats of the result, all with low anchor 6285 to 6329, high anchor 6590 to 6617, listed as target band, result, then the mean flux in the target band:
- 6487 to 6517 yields 0.046 mag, 10.8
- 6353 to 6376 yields -0.025 mag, 11.2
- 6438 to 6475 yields -0.024 mag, 11.4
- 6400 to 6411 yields -0.051 mag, 11.6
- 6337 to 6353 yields -0.021 mag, 11.1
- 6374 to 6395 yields -0.010 mag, 11.1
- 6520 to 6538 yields 0.003 mag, 11.3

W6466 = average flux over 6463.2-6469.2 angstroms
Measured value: 11.4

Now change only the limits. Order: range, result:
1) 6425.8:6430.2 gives 10.8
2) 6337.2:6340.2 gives 11.1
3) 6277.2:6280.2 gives 10.7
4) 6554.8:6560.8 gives 22.2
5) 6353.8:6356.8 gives 10.9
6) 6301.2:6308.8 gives 11.5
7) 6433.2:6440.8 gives 11.9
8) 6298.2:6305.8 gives 11.6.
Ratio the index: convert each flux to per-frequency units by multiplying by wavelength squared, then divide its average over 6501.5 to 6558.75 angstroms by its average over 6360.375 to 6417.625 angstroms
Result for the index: 1.15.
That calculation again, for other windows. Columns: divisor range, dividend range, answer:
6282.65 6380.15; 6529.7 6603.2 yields 1.63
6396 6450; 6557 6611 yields 1.61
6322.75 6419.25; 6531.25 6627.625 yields 1.46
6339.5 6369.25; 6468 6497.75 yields 1.04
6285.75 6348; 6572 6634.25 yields 1.35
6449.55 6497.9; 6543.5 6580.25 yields 1.74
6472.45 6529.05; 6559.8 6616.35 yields 1.54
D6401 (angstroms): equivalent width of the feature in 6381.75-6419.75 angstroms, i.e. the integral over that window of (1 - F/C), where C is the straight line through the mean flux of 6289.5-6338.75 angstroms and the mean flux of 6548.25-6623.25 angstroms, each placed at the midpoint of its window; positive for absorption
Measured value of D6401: 3.5 angstroms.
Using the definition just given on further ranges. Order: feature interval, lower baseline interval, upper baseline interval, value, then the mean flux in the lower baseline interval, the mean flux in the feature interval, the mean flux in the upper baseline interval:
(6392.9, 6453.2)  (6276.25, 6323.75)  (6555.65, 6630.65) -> 7.42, 10.8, 11.3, 15.8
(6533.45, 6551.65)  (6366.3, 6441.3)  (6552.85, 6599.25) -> 4.67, 11.3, 13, 18.9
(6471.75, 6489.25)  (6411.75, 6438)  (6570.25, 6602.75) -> 1.90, 11.2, 11.4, 15.7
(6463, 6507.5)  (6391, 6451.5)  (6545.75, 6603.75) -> 9.17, 11.3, 11.1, 17.8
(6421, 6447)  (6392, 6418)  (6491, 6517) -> 0.26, 11.5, 11.2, 10.8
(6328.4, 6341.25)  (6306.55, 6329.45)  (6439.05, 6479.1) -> 0.15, 10.7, 10.6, 11.4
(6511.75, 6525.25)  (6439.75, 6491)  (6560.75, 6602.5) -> 3.00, 11.3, 11.2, 18.1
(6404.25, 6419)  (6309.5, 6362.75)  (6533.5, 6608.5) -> 1.13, 10.8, 11.7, 16.4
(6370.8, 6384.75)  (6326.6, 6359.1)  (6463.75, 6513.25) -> -0.08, 10.9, 11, 11.1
